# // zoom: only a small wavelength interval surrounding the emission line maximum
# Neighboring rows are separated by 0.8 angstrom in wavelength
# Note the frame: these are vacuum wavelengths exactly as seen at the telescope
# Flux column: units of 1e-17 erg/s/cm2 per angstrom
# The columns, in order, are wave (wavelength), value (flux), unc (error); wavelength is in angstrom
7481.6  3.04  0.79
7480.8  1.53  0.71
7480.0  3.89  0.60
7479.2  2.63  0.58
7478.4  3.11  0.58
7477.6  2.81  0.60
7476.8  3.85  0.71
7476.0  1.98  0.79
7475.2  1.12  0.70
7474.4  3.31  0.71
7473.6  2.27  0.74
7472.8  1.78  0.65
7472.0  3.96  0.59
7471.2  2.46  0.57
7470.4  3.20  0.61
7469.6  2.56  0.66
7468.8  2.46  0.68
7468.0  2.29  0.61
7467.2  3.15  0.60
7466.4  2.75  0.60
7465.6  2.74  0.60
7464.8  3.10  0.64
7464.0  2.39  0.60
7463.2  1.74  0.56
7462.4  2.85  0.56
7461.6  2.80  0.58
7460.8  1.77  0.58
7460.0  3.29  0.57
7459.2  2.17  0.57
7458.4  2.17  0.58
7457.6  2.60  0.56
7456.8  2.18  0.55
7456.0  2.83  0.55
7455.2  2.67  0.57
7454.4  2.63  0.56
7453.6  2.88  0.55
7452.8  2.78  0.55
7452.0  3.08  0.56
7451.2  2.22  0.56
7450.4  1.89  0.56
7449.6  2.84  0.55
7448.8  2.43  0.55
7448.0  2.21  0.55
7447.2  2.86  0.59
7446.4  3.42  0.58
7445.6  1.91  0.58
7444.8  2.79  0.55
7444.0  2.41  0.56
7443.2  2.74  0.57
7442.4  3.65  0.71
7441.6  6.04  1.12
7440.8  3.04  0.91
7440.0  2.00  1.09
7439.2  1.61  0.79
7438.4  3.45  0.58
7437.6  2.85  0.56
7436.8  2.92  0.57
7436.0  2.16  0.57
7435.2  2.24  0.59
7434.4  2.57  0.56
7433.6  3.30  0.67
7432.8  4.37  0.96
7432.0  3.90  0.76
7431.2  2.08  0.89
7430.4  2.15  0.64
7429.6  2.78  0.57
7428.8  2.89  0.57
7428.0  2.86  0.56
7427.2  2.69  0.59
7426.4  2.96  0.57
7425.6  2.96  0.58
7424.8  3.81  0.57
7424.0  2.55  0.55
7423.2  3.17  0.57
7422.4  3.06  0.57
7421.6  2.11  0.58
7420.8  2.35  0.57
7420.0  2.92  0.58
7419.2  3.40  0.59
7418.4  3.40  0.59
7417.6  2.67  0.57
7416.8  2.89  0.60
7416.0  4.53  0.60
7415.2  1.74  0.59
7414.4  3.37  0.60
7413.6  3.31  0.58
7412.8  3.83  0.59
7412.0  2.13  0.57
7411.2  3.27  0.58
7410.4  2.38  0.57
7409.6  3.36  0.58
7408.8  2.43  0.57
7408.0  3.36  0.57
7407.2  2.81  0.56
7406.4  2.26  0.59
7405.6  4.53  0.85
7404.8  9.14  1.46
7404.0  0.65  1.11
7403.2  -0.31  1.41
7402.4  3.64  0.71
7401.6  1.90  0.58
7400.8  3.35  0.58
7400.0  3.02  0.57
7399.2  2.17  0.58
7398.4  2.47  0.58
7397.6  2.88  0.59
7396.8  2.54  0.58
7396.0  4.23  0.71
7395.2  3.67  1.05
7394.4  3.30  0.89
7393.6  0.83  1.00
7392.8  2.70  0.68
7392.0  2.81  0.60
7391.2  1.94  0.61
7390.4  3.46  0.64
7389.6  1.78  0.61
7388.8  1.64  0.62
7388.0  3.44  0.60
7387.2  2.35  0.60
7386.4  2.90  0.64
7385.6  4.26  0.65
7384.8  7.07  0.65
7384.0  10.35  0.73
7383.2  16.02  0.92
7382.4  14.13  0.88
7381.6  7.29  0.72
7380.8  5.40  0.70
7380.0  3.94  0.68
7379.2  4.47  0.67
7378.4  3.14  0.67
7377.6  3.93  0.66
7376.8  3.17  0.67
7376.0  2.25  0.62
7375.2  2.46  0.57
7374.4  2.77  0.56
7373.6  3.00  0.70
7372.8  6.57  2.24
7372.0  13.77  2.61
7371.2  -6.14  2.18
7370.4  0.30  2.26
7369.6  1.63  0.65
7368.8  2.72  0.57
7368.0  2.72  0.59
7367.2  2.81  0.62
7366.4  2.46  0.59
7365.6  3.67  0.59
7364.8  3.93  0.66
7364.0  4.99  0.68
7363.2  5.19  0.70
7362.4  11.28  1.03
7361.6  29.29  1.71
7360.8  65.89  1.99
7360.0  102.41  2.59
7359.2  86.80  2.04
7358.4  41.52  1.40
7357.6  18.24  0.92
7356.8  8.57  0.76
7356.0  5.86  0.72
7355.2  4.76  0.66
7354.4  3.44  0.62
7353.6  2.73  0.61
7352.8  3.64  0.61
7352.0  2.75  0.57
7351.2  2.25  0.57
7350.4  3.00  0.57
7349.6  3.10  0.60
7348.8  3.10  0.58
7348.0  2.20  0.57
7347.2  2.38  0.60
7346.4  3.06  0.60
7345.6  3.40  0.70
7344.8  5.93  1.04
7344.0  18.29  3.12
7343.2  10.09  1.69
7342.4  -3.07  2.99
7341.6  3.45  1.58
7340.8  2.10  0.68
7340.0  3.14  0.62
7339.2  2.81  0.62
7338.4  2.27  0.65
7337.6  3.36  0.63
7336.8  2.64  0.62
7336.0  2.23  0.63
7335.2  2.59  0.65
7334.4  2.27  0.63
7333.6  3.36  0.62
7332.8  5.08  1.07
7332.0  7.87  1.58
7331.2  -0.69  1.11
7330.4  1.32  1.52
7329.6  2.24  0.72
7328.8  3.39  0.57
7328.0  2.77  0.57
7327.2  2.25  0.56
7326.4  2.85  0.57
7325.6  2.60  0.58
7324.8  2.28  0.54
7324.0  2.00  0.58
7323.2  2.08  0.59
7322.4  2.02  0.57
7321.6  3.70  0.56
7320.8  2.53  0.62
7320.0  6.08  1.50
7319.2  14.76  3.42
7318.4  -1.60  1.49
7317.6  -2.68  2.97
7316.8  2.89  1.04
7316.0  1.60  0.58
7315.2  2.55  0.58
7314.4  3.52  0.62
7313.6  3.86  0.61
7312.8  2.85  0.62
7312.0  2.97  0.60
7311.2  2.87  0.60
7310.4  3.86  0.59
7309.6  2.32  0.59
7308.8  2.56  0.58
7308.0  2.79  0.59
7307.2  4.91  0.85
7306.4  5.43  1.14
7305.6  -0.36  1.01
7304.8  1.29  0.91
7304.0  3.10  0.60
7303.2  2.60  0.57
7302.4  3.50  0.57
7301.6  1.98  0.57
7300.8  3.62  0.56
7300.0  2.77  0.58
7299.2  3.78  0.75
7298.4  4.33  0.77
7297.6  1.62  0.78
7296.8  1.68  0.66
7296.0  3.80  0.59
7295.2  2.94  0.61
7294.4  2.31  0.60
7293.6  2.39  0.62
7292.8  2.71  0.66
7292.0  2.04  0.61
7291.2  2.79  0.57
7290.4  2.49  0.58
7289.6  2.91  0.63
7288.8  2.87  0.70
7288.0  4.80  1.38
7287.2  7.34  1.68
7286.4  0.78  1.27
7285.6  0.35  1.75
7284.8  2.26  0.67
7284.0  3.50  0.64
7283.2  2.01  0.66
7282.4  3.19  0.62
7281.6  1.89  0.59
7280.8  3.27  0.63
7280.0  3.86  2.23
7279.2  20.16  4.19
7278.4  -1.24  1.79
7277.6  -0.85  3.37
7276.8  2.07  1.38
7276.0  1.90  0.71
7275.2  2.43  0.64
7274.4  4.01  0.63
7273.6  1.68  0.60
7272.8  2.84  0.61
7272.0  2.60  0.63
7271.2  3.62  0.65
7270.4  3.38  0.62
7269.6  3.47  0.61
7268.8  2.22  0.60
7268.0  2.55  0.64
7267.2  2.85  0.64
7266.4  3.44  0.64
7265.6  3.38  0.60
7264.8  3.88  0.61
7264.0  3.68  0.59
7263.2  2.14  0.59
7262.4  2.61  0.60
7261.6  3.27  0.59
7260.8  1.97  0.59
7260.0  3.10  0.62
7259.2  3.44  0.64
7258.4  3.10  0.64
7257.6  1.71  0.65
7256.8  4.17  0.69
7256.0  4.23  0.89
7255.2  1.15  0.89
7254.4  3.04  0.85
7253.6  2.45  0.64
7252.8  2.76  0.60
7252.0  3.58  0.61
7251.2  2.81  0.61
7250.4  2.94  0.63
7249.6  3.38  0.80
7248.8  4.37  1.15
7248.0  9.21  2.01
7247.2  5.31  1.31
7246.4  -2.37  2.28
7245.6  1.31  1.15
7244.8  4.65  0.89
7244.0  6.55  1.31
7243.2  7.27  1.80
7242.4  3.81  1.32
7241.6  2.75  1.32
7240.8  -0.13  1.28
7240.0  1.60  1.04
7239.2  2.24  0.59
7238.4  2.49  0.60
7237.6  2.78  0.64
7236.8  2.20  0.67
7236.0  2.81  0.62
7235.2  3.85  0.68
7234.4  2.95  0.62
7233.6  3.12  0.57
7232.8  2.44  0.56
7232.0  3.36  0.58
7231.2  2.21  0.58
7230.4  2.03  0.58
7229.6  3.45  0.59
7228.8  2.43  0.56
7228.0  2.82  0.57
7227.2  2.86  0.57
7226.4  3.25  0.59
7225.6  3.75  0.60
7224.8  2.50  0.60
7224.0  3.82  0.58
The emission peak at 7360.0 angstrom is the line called H-alpha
